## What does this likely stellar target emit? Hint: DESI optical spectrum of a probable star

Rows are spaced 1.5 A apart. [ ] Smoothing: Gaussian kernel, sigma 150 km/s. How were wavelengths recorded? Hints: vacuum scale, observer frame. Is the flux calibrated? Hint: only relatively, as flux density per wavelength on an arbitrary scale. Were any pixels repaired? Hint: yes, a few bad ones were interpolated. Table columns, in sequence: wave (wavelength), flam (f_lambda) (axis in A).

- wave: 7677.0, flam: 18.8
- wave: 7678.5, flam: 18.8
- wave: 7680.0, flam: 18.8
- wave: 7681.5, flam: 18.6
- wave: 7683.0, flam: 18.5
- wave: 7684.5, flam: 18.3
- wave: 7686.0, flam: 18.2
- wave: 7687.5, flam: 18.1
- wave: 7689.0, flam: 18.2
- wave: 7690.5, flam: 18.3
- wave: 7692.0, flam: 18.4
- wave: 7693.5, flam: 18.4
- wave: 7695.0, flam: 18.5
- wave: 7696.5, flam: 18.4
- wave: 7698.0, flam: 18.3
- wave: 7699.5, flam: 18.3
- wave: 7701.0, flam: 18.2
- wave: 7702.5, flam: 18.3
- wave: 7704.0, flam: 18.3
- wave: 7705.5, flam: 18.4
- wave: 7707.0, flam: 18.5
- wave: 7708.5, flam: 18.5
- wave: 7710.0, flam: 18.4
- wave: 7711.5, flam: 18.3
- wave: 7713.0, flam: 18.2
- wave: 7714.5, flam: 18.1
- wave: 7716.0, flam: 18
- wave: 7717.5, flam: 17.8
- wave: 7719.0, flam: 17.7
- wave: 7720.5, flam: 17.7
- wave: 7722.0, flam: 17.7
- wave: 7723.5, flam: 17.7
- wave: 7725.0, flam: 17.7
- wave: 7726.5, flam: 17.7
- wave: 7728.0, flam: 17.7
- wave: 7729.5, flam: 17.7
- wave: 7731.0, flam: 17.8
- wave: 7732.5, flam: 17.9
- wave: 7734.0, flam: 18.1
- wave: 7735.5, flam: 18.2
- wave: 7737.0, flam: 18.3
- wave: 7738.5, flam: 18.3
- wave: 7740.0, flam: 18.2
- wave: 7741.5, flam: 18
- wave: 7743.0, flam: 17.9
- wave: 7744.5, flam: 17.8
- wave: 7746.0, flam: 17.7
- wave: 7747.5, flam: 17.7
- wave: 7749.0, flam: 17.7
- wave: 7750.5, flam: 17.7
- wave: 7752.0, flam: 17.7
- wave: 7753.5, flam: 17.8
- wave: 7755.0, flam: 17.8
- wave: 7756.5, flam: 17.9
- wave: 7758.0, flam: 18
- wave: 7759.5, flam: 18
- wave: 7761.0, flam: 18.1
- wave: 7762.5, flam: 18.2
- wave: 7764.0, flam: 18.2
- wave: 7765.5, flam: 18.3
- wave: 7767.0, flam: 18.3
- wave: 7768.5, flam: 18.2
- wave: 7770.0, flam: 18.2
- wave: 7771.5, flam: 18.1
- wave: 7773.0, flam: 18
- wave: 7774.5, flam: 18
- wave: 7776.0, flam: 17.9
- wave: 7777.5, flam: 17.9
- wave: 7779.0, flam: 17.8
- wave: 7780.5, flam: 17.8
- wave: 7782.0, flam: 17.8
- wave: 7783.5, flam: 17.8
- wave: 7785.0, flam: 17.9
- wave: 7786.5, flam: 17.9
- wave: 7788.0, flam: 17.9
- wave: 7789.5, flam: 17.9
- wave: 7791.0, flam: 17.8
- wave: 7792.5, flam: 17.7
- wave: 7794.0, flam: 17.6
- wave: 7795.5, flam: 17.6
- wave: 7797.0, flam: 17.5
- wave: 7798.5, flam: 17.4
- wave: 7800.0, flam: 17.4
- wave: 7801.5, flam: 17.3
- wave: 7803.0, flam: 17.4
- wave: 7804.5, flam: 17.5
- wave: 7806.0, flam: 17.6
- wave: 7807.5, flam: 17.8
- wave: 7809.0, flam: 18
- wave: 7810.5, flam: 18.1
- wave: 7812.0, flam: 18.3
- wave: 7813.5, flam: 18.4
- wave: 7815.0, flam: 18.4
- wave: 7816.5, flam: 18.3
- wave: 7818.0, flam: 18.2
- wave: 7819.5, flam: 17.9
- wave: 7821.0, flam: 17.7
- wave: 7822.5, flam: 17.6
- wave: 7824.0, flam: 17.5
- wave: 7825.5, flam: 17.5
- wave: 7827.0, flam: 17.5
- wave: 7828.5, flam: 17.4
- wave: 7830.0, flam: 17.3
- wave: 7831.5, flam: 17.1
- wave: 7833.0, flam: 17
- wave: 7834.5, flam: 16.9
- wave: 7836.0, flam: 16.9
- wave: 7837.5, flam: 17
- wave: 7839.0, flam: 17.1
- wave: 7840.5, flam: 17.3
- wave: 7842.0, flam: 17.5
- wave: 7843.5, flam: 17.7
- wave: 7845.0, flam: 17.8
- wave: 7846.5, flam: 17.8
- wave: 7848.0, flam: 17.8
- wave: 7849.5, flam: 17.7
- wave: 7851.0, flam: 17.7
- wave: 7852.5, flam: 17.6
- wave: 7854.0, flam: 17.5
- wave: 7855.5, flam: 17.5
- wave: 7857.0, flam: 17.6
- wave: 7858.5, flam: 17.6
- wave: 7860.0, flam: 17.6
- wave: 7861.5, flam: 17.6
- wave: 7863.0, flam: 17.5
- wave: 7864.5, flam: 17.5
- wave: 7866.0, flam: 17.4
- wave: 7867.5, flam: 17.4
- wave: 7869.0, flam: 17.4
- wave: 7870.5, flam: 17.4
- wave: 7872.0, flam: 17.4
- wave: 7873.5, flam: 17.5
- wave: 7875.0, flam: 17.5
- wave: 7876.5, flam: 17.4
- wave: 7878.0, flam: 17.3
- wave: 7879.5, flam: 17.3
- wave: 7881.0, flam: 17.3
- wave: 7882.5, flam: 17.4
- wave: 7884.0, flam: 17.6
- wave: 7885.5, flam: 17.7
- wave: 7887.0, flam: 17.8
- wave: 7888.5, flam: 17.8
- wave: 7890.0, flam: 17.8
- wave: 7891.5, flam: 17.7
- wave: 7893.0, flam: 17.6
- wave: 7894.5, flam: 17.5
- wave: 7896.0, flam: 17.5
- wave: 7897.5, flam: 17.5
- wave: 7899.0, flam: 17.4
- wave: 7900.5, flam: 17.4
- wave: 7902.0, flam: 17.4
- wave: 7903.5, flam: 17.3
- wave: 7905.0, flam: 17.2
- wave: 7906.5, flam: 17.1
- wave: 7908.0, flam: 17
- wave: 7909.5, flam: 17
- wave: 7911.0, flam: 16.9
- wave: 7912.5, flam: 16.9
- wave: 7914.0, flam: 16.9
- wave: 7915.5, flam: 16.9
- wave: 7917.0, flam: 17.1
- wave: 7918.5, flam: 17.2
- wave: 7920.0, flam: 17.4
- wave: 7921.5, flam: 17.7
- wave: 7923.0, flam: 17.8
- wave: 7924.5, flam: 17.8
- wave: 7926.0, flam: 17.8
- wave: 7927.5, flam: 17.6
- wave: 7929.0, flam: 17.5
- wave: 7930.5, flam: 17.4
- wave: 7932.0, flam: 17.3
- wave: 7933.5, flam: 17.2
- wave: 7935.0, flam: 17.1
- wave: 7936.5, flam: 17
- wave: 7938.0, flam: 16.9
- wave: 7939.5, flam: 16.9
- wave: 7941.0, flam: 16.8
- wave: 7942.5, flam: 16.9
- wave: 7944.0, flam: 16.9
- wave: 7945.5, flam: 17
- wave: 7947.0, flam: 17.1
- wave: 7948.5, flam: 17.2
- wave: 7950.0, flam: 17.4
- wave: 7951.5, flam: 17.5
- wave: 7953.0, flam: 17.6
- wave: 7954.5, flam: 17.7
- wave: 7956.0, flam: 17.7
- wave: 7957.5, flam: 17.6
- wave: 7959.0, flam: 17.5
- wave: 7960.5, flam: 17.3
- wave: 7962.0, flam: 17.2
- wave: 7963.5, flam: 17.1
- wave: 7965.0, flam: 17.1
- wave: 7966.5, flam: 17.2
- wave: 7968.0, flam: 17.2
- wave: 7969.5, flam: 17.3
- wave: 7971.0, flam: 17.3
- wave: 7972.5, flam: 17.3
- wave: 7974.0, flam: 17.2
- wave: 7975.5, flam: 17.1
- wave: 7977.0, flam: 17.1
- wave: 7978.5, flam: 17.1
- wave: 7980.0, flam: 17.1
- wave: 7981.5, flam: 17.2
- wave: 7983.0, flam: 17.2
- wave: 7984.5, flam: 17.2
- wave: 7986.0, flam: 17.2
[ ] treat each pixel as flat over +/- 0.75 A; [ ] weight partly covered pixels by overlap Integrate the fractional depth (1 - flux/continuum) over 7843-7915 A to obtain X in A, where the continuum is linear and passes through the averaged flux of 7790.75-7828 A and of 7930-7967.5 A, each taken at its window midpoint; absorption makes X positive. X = 0.1 A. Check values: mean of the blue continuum 17.8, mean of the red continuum 17.2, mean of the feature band 17.5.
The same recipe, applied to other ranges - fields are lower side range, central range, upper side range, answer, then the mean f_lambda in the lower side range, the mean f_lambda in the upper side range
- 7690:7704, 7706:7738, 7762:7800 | 0.4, 18.3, 17.9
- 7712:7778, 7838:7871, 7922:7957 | 0.1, 17.9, 17.3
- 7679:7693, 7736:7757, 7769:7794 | 0.2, 18.4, 17.9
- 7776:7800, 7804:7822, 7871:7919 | -0.4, 17.7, 17.4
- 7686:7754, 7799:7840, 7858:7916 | 0.2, 18.1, 17.4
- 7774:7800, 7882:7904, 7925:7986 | -0.2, 17.8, 17.2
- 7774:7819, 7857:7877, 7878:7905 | 0.1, 17.8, 17.5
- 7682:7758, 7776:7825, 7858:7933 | -0.1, 18.1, 17.4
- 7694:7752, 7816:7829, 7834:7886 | -0.1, 18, 17.5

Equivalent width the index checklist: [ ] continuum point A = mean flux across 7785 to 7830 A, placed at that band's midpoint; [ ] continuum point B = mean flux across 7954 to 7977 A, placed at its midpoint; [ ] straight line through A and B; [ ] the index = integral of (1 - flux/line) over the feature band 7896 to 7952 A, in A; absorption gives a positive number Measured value 0.6 A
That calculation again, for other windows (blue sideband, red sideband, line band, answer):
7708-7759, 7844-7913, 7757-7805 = -0.2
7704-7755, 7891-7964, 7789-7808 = 0.2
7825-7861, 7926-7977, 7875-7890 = -0.1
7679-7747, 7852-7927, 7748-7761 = 0.1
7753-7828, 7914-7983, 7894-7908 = 0.1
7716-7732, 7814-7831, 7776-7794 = -0.1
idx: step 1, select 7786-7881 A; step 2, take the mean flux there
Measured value 17.6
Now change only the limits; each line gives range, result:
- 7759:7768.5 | 18.2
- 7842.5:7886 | 17.5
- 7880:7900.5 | 17.6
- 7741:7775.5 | 18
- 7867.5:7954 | 17.3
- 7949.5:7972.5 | 17.4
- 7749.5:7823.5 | 17.9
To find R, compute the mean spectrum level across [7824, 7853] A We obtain 17.4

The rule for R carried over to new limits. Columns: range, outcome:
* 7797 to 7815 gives 17.8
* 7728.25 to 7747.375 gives 18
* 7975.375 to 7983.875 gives 17.1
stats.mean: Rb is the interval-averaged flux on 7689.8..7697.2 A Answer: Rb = 18.4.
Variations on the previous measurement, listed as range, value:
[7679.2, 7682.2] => 18.7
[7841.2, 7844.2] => 17.6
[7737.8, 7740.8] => 18.2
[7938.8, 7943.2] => 16.9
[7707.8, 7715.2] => 18.3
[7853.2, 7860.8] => 17.6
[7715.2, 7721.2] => 17.8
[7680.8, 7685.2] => 18.5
